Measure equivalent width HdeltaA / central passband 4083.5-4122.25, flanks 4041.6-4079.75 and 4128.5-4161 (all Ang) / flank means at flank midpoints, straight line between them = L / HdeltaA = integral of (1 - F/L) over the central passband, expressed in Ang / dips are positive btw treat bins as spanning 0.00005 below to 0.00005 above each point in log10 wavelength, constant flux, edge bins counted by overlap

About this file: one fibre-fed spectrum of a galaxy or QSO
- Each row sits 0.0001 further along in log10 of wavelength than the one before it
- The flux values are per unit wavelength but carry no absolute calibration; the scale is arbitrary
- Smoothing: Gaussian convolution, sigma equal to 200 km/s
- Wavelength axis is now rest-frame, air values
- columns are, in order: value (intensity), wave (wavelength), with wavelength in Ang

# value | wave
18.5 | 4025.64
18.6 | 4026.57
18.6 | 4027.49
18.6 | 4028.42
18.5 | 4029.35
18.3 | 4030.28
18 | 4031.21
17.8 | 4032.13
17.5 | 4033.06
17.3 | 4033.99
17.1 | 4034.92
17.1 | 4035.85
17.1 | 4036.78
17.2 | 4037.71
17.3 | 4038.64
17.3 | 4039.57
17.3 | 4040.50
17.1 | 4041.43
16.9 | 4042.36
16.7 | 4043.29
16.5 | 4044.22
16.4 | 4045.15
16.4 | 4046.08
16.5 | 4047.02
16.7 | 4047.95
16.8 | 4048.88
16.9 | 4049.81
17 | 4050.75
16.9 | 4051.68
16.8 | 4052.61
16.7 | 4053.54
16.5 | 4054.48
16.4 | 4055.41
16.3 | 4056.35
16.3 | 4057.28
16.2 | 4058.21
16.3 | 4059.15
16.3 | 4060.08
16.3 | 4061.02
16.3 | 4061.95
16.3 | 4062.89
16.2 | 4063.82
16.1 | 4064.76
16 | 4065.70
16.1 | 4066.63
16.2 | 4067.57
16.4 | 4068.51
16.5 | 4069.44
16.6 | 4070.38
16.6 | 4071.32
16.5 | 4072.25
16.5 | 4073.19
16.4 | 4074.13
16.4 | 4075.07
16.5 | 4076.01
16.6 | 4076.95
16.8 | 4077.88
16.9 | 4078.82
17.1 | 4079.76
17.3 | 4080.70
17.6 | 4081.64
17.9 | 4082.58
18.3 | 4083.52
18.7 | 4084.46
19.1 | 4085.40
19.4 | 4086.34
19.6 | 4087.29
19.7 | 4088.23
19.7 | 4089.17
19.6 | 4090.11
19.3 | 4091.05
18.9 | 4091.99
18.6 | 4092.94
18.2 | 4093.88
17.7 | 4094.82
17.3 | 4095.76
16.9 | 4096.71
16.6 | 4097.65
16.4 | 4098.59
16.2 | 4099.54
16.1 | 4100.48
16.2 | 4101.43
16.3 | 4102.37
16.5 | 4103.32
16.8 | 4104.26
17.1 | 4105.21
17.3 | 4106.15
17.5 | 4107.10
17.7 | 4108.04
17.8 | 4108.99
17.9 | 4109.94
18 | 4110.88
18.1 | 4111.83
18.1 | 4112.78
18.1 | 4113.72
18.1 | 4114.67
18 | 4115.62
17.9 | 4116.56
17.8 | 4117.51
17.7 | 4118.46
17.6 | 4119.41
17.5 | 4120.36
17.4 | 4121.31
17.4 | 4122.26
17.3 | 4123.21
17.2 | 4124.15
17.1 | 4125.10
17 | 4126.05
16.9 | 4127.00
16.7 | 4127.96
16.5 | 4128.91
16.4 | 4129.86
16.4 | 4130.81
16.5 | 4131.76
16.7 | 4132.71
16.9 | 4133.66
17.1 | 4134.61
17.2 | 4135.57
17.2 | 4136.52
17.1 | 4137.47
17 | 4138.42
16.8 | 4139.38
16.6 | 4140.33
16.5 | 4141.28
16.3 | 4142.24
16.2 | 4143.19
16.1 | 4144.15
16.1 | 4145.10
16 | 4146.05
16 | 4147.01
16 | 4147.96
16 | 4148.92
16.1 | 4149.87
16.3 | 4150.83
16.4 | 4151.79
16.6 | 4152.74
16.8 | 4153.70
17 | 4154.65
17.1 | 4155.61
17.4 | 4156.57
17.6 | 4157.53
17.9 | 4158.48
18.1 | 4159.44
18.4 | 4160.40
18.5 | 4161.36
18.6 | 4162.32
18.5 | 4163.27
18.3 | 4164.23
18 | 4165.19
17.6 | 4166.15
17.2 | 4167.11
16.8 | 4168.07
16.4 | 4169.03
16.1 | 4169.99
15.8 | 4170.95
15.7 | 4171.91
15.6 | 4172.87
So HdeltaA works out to -2.81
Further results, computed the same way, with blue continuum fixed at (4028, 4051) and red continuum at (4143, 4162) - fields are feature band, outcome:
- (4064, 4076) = 0.53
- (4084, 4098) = -1.31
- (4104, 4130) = -0.79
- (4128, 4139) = 0.06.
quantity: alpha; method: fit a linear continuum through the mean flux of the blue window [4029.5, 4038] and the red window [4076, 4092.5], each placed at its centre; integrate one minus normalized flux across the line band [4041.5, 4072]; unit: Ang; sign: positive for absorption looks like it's 2.4 Ang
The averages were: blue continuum 17.5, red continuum 18.3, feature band 16.5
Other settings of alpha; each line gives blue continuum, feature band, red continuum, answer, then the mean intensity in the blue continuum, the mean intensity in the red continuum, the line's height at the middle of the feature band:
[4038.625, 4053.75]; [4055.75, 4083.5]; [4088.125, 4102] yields 1.16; 16.8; 17.8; 17.3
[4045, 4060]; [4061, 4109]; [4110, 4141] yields -1.10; 16.6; 17.3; 16.9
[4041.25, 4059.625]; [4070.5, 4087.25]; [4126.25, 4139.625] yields -0.70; 16.6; 16.8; 16.7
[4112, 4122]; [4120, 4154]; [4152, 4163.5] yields 2.06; 17.8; 17.7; 17.7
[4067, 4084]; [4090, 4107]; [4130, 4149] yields -0.56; 16.8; 16.5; 16.7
